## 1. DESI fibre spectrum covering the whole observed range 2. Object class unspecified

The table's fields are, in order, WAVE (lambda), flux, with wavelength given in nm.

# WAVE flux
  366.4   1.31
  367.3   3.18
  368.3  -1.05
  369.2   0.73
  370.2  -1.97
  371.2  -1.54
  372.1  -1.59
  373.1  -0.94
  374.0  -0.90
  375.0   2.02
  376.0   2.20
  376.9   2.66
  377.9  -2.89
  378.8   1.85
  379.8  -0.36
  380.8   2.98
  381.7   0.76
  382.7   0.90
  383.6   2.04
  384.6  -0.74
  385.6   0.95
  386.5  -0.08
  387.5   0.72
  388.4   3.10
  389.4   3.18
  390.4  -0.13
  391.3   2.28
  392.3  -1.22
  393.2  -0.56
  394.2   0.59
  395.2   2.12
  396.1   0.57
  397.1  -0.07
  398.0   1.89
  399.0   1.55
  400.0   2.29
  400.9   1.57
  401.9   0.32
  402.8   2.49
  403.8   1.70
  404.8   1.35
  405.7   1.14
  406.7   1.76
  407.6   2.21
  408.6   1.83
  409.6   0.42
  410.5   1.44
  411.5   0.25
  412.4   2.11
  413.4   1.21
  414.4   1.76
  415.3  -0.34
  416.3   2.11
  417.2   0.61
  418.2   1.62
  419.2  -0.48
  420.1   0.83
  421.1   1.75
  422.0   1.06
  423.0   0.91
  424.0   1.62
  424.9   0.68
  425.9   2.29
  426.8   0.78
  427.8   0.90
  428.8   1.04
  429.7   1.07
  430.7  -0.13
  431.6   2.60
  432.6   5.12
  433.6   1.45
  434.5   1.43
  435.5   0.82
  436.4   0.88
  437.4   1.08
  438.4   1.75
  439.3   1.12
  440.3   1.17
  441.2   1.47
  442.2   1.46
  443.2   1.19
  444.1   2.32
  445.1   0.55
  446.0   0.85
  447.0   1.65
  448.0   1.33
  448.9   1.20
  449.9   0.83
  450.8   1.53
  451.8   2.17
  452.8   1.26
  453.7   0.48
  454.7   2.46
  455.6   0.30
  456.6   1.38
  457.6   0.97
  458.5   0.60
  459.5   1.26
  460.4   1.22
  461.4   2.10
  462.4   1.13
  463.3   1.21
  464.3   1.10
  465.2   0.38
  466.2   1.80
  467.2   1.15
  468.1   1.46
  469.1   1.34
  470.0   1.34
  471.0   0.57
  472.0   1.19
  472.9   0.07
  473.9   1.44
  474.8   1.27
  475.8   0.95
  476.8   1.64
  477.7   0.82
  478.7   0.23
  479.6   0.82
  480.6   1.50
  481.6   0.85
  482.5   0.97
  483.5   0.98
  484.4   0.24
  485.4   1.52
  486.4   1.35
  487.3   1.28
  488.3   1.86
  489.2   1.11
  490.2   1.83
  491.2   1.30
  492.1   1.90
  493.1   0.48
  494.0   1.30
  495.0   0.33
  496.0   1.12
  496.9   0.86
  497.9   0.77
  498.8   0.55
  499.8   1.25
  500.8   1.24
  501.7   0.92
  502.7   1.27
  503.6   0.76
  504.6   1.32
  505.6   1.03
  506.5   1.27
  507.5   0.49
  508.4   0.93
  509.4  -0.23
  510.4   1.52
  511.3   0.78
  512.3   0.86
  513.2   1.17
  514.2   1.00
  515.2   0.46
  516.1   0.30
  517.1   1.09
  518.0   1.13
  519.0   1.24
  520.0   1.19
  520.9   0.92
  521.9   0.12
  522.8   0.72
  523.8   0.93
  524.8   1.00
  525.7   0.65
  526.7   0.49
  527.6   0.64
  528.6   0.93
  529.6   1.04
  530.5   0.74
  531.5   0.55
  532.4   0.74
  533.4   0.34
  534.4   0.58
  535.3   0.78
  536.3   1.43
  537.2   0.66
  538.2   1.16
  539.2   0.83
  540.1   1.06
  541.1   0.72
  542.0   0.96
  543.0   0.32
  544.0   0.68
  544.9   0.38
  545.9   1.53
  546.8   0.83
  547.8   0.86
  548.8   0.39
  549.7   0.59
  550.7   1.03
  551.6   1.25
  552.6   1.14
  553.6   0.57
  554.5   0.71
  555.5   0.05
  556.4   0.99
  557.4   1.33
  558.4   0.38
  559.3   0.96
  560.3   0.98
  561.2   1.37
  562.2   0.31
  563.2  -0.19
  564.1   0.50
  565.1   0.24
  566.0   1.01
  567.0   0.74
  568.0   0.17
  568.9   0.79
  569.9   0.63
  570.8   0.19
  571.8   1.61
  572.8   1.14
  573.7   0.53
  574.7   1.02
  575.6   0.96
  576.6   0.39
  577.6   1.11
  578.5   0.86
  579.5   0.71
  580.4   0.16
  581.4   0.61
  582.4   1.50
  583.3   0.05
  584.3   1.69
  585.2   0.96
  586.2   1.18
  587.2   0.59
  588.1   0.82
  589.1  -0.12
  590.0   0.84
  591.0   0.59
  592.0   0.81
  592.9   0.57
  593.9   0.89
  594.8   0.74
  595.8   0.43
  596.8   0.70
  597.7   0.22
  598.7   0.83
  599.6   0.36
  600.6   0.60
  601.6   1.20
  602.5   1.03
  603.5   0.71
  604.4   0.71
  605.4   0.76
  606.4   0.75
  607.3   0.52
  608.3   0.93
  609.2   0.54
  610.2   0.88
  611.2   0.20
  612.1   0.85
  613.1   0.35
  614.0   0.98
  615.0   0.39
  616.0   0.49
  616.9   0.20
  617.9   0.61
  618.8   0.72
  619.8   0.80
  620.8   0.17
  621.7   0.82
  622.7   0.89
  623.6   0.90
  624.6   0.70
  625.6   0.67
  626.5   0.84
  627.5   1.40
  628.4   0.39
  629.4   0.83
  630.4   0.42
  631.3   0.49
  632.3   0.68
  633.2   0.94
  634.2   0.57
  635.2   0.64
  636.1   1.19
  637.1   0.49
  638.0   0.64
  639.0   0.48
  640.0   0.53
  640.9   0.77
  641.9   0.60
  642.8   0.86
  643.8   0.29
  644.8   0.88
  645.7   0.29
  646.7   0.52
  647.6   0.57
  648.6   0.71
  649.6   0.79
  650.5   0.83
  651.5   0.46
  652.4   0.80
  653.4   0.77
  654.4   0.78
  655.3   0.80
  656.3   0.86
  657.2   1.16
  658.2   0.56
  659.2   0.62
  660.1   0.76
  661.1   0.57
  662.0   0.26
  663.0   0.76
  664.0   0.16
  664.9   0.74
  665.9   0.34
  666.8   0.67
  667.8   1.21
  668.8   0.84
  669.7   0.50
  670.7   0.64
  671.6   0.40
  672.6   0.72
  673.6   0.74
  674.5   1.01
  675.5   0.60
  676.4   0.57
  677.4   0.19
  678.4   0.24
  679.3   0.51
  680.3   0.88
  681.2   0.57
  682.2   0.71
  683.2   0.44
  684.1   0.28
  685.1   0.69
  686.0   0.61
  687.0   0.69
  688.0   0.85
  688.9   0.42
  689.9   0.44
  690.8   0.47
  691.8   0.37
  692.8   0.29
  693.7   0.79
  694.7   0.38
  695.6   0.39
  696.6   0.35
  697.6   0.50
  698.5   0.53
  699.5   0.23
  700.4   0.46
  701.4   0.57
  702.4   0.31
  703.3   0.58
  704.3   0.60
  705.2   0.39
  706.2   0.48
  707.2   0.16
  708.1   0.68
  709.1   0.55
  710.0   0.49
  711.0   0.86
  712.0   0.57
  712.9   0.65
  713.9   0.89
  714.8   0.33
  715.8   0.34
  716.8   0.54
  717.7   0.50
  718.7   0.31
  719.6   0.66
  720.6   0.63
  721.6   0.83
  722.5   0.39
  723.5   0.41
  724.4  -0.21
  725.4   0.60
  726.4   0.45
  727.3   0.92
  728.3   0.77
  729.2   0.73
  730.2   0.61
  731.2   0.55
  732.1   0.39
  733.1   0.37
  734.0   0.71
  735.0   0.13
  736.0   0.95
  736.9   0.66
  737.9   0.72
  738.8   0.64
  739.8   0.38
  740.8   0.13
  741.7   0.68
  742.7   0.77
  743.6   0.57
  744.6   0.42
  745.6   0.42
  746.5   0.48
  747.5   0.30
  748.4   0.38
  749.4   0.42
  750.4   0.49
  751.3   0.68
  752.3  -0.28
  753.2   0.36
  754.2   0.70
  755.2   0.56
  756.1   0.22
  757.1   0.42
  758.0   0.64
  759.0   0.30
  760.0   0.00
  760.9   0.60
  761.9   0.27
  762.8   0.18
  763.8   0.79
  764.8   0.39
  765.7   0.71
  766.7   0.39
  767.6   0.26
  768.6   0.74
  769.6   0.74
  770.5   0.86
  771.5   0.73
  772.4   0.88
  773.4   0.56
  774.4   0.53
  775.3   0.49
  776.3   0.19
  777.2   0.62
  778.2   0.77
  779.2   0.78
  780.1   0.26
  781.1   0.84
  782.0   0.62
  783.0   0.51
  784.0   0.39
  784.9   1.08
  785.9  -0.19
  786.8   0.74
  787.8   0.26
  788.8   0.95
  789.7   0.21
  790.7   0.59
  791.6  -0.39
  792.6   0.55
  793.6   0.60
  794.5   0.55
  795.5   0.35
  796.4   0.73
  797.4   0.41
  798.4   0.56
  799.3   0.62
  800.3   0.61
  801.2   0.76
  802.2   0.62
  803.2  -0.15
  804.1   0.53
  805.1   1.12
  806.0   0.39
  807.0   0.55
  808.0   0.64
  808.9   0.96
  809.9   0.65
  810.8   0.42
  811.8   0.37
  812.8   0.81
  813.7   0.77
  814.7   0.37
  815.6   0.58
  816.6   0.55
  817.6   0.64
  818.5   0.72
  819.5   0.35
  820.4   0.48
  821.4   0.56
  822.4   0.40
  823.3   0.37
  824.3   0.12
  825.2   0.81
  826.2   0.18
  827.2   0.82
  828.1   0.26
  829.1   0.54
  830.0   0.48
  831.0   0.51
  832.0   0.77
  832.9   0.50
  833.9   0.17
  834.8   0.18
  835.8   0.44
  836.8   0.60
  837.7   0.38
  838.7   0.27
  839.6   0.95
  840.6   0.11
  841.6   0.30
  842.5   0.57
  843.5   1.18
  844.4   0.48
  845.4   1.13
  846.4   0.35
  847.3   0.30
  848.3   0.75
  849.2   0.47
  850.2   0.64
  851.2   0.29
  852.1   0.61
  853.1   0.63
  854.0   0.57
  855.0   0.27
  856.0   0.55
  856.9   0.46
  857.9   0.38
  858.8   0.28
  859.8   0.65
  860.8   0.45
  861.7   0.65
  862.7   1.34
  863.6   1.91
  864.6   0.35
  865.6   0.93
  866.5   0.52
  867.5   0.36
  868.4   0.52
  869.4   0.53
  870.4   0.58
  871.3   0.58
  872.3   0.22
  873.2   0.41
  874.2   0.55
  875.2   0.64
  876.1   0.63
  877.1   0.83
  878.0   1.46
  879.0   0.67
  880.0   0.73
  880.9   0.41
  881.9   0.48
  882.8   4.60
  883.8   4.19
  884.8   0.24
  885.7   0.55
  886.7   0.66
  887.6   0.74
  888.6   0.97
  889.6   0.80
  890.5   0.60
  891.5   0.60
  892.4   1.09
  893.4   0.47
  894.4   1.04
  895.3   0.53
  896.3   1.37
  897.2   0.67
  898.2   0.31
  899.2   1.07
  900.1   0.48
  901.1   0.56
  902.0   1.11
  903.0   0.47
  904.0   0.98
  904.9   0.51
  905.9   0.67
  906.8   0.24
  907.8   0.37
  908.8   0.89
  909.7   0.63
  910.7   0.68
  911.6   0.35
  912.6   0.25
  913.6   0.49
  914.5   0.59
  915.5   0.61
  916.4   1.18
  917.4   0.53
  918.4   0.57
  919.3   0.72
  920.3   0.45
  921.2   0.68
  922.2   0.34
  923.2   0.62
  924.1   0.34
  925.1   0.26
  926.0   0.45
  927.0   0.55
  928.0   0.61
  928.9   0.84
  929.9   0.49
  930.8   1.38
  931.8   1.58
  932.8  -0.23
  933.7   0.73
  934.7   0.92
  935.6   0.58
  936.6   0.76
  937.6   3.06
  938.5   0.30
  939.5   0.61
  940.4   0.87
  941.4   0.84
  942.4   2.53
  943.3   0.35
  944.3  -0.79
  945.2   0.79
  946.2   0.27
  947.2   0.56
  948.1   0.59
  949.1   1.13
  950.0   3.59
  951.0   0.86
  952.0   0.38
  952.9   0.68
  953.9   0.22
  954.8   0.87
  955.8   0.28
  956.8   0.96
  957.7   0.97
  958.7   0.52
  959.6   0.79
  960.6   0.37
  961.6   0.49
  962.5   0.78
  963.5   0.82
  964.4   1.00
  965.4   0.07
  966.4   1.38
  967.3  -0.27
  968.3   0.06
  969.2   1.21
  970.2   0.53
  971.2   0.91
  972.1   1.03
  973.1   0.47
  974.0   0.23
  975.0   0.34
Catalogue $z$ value 1.369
